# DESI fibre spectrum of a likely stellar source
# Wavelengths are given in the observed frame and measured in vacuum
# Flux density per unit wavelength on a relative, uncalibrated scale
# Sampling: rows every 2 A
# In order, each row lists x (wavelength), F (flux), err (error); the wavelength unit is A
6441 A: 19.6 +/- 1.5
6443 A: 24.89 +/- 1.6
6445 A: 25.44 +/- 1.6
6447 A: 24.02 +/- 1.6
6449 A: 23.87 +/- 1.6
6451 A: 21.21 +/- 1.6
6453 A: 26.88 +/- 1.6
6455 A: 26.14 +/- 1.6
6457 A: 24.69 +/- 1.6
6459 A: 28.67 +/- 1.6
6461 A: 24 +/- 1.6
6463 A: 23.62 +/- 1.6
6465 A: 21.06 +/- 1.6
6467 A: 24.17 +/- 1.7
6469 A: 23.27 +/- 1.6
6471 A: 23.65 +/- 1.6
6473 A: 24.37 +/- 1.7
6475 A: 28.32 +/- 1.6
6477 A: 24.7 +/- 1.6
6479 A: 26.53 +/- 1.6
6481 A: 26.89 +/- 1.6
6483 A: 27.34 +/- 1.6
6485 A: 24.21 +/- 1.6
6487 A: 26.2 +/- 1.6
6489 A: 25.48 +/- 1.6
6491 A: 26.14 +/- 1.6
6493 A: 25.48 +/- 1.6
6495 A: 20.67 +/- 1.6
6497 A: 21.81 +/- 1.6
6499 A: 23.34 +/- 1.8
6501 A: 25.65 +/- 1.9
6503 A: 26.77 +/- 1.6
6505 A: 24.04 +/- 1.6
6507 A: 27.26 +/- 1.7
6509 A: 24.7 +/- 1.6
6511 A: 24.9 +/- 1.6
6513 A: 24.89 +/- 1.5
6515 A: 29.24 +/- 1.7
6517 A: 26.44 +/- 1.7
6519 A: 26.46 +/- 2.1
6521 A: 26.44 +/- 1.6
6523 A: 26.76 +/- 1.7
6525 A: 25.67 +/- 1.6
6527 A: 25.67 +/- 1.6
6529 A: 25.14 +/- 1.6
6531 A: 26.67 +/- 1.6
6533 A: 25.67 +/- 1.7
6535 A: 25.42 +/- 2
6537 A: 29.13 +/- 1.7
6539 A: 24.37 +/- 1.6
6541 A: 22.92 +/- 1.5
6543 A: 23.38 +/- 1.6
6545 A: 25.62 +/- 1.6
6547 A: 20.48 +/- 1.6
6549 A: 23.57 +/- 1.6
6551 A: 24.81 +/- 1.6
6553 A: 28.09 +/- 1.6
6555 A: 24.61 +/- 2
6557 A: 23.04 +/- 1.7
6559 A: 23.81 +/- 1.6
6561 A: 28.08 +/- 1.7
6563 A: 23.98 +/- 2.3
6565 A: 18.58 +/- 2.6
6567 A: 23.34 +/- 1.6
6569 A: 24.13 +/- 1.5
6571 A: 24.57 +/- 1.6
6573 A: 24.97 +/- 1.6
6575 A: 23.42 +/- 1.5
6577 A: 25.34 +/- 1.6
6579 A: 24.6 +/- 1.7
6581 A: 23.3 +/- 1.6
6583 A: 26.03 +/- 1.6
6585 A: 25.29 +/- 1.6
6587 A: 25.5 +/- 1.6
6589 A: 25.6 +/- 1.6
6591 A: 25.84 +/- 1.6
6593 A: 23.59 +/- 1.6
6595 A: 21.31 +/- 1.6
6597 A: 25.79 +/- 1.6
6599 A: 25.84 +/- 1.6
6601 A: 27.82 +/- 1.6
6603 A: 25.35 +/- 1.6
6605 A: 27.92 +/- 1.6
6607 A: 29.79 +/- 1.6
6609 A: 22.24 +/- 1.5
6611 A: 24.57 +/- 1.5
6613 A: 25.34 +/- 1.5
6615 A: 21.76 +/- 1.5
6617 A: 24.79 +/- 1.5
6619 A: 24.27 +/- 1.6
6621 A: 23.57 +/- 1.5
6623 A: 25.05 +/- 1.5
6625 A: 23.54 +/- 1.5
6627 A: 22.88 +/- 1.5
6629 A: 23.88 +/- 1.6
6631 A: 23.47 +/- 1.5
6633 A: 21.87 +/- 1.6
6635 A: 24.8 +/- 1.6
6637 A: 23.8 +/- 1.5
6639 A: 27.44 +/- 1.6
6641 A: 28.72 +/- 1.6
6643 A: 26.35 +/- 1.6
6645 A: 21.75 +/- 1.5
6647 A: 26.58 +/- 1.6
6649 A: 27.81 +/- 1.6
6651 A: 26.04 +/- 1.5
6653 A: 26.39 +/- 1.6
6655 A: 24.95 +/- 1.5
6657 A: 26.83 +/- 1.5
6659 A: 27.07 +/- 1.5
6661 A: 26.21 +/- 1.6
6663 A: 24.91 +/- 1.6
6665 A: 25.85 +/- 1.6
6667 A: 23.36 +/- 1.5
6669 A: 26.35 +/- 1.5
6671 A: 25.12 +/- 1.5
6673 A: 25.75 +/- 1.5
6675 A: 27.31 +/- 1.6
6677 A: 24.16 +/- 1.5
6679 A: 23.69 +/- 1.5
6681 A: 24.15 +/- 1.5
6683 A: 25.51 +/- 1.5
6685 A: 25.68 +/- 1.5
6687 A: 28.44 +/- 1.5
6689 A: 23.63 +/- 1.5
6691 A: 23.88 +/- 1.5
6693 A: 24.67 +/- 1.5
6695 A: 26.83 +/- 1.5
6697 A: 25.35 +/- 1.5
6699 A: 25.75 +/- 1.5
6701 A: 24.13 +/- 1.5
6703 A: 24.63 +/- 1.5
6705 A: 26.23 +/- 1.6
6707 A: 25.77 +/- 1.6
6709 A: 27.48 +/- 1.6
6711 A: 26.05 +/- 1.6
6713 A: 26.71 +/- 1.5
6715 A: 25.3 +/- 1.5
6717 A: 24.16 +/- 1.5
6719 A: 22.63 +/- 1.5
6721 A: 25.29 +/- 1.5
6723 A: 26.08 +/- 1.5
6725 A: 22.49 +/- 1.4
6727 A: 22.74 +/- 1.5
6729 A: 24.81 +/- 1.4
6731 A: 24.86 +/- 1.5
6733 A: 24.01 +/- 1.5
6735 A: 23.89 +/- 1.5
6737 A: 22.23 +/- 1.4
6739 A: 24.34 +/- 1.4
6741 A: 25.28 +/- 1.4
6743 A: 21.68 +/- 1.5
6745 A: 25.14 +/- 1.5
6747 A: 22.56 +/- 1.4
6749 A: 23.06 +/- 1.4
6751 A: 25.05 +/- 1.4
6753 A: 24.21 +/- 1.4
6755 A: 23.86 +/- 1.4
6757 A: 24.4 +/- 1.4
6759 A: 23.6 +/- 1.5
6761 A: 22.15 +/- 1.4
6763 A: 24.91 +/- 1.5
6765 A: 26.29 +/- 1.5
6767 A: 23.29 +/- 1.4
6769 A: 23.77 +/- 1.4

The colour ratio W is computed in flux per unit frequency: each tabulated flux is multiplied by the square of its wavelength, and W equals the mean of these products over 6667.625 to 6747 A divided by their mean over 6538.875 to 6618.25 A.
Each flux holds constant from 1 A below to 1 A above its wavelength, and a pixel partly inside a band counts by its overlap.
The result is 1.1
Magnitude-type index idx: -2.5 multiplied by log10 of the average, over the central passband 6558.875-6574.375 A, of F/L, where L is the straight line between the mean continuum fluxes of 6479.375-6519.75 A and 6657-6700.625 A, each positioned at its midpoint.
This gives 0.07 mag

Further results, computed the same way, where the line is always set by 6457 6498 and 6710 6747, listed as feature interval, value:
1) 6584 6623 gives -0.02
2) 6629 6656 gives -0.04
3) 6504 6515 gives -0.03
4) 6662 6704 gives -0.04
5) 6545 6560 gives 0.02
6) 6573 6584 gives 0.00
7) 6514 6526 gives -0.09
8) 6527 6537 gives -0.06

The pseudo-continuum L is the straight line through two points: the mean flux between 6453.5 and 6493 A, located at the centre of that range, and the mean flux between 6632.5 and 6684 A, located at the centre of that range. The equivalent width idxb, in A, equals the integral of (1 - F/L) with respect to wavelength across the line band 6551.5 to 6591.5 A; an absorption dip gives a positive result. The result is 1.3 A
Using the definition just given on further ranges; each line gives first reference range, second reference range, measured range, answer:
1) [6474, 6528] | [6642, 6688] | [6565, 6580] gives 0.99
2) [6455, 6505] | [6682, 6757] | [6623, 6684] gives -1.13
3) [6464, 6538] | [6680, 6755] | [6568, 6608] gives -0.27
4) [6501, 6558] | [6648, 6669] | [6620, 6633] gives 1.13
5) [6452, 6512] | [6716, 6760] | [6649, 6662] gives -1.12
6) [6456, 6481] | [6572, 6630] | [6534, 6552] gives 0.29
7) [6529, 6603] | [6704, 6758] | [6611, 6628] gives 0.47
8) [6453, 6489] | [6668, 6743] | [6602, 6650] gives 0.30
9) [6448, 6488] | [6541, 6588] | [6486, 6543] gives -1.86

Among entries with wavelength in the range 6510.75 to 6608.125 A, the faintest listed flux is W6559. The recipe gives 18.58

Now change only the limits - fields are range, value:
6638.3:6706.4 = 21.75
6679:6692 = 23.63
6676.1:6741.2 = 22.23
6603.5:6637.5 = 21.76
